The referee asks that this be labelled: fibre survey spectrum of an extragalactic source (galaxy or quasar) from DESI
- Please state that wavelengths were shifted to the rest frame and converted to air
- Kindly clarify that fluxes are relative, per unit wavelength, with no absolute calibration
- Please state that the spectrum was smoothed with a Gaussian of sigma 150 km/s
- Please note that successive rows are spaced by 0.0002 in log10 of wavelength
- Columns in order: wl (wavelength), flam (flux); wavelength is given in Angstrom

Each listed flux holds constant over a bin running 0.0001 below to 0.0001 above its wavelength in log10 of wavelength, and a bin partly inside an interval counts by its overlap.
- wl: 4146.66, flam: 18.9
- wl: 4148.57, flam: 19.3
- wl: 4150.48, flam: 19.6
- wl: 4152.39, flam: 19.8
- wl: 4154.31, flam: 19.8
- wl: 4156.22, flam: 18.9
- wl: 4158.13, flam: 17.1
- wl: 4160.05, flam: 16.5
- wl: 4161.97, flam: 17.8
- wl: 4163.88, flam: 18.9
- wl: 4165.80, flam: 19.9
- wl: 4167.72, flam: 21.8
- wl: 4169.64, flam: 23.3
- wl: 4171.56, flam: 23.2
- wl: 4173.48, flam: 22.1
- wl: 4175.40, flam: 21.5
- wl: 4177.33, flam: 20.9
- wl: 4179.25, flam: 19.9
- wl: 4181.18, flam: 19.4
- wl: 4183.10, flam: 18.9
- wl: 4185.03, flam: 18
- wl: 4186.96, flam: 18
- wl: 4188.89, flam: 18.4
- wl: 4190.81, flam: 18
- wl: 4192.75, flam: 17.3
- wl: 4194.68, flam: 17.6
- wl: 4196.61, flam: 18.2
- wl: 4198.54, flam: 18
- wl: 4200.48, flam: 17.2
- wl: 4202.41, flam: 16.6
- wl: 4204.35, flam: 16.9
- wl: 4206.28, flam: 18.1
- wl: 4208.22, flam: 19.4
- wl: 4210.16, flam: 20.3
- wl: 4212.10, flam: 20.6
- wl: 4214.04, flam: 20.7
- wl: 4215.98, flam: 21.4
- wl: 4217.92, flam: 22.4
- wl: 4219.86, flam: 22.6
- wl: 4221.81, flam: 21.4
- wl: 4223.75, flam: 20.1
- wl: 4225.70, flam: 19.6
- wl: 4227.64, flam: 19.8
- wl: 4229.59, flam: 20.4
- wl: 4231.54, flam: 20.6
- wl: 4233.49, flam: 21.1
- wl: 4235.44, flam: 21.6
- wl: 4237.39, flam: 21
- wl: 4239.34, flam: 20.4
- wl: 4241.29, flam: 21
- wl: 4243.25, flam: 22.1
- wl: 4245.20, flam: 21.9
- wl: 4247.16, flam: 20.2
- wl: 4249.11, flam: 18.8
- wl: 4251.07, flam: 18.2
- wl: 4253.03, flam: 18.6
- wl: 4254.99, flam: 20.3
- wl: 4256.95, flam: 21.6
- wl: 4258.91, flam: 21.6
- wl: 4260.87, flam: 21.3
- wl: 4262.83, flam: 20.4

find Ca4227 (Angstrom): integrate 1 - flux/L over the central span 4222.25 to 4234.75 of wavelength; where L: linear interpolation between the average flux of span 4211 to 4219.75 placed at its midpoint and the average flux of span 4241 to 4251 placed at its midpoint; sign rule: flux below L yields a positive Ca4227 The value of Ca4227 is 0.4 Angstrom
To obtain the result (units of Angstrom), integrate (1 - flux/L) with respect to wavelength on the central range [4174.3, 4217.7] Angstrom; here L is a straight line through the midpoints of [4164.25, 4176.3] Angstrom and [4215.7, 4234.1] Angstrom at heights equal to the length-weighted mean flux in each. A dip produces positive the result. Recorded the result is 5.0 Angstrom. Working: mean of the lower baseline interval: 21.8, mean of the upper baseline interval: 20.9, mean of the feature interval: 18.9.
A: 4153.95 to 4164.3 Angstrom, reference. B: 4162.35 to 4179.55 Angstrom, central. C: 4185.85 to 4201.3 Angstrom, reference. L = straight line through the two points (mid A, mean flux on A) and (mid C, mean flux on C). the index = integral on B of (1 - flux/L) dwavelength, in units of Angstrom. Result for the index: -3.1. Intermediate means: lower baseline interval 18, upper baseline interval 17.8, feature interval 21.2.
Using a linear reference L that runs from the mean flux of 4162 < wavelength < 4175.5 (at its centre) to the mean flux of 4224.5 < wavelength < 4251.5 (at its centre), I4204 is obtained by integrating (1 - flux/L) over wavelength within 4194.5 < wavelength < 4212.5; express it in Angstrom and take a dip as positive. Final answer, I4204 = 2.3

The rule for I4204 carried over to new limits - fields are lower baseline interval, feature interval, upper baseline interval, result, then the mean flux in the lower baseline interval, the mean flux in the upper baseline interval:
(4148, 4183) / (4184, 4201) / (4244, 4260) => 1.8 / 20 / 20.2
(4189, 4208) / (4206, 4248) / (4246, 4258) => -4.7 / 17.7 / 19.7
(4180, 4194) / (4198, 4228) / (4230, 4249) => -0.1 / 18.3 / 21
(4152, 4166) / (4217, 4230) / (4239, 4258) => -0.7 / 18.5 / 20.3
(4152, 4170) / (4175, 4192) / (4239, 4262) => 0.4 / 19.2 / 20.5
